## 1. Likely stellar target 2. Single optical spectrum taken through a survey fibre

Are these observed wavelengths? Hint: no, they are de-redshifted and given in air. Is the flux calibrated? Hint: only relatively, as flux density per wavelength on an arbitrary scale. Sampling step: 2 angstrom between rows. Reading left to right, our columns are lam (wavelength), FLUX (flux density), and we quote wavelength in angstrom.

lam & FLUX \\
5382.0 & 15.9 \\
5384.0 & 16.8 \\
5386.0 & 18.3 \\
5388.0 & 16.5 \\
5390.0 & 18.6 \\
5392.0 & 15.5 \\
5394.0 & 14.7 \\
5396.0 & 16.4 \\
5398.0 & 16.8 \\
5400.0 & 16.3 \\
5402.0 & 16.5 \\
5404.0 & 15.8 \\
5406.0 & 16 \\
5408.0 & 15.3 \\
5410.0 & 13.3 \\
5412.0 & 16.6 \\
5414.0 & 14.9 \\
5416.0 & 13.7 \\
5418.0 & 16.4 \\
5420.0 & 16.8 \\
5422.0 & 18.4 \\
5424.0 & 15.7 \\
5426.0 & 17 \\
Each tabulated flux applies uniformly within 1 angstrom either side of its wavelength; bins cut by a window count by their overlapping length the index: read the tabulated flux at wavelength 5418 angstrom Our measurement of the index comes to 16.4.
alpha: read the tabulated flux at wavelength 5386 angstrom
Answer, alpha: 18.3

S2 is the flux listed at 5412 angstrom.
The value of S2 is 16.6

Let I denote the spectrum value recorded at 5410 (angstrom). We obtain 13.3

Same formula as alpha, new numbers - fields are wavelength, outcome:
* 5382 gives 15.9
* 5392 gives 15.5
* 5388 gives 16.5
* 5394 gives 14.7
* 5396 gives 16.4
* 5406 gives 16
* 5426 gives 17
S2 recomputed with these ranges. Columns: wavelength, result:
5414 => 14.9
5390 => 18.6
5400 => 16.3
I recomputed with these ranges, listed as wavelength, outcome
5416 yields 13.7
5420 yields 16.8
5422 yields 18.4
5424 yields 15.7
